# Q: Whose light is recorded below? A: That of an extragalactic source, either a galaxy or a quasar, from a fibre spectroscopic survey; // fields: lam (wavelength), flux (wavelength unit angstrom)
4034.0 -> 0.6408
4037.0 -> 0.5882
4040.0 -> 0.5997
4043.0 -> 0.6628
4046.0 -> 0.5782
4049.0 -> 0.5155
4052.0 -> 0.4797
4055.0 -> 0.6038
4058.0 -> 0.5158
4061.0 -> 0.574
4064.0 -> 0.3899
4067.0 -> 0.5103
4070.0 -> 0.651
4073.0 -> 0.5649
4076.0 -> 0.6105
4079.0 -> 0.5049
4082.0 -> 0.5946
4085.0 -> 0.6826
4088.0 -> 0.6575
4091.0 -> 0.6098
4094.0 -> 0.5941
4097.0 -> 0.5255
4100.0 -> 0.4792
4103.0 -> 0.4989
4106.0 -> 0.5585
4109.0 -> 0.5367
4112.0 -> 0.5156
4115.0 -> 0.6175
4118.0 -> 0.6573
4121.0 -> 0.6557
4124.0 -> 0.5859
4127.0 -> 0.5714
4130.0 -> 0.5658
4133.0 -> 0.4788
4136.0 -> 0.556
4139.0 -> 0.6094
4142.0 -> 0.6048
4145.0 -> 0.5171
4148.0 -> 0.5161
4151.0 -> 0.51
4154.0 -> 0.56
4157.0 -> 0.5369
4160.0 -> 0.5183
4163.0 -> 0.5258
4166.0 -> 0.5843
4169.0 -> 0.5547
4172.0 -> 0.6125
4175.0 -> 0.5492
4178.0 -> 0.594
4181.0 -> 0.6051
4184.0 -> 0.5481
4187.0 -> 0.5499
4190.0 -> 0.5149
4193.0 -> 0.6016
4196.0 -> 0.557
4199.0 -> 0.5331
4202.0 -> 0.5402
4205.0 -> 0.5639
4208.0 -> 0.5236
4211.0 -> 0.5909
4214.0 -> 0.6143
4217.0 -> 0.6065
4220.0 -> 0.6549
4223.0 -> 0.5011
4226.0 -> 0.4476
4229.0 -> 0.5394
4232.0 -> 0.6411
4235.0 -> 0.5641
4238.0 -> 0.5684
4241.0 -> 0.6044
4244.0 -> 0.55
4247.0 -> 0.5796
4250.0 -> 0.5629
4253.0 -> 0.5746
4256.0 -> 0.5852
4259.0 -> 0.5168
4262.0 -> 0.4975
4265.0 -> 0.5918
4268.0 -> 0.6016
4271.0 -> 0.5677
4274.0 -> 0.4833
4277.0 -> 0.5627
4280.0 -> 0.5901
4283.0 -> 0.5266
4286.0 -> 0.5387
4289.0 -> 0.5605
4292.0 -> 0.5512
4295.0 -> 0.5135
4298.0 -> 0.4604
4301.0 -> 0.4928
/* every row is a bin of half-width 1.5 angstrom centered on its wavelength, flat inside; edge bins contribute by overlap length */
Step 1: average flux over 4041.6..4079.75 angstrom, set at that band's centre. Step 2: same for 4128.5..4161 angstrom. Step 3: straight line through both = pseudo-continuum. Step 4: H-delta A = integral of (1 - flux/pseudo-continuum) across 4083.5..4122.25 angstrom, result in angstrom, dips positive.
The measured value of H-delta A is -2.5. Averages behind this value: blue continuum 0.551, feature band 0.583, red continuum 0.543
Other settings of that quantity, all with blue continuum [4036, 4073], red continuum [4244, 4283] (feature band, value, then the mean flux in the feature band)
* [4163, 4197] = -0.69 angstrom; 0.568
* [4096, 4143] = -0.61 angstrom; 0.564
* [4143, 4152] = 0.60 angstrom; 0.52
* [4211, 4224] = -0.93 angstrom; 0.597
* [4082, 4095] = -1.80 angstrom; 0.633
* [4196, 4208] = 0.28 angstrom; 0.544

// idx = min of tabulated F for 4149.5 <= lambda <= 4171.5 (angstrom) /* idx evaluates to 0.51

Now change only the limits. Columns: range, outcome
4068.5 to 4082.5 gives 0.5049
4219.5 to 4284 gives 0.4476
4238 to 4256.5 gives 0.55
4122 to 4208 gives 0.4788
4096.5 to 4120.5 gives 0.4792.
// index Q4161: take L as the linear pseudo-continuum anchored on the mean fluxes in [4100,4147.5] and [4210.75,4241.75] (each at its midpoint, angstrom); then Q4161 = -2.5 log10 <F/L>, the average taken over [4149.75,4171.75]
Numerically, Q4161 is 0.04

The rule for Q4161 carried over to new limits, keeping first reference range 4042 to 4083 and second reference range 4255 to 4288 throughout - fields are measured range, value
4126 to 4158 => 0.01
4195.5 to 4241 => -0.03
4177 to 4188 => -0.04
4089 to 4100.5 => -0.02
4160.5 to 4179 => -0.03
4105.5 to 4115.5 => 0.00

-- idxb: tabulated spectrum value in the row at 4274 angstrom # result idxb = 0.4833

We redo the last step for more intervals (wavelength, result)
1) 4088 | 0.6575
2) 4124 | 0.5859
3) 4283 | 0.5266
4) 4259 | 0.5168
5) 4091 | 0.6098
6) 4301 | 0.4928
